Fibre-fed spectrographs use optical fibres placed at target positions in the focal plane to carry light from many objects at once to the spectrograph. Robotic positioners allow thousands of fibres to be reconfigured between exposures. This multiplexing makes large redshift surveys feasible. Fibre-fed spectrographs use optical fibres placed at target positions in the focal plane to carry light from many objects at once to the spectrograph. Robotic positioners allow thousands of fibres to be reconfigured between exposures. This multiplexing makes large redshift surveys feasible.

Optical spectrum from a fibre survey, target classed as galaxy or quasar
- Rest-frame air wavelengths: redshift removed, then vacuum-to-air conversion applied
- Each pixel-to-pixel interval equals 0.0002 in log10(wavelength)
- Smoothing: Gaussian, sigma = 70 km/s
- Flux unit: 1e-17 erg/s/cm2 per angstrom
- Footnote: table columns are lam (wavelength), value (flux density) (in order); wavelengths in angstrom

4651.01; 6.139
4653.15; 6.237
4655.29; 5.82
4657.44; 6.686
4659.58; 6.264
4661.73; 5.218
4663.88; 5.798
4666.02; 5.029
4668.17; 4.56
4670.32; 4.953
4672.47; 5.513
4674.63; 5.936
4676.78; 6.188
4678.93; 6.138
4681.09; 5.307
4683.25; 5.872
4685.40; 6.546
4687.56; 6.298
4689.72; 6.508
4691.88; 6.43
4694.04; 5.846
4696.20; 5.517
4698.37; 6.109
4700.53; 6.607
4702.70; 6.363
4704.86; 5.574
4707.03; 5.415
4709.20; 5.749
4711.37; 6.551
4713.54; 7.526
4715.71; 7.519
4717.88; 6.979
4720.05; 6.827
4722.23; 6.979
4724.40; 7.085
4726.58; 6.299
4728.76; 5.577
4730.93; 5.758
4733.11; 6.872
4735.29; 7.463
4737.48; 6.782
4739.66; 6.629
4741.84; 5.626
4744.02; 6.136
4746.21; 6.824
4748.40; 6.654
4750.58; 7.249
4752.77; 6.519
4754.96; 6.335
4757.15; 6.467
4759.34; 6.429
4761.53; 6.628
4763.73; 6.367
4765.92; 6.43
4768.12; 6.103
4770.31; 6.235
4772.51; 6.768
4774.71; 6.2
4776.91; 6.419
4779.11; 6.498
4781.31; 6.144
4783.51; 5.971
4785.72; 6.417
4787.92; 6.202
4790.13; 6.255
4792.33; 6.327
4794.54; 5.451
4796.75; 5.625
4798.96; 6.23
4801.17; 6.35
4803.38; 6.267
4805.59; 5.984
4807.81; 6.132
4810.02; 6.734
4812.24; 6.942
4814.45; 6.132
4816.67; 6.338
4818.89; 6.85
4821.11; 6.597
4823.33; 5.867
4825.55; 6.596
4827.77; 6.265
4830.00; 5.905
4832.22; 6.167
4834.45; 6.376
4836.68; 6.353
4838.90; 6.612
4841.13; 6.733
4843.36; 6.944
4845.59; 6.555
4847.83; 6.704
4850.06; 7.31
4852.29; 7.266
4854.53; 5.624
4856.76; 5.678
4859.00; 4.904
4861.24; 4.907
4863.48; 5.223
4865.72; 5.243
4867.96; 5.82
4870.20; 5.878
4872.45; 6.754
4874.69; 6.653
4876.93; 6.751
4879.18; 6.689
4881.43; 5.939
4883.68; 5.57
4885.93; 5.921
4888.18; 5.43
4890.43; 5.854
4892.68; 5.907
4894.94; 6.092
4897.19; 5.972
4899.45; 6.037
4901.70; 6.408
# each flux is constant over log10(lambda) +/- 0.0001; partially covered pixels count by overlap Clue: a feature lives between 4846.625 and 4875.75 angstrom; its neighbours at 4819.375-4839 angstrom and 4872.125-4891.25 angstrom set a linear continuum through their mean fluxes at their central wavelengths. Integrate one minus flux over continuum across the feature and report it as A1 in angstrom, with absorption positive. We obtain 1.02 angstrom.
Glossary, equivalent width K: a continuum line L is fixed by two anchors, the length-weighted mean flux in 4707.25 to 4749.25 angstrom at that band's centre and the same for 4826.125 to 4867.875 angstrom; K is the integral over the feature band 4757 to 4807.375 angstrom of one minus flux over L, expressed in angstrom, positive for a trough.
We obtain 1.2 angstrom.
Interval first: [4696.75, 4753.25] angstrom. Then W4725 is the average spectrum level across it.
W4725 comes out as 6.52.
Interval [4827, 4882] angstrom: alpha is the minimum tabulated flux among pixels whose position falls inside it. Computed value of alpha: 4.904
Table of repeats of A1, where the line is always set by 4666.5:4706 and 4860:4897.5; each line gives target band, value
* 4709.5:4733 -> -3.15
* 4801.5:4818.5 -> -1.37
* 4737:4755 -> -1.94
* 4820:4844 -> -1.96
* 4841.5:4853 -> -1.99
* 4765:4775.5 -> -0.80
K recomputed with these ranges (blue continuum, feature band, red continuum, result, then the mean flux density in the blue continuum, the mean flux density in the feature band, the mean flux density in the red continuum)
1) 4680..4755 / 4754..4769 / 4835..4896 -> -0.17 angstrom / 6.41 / 6.4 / 6.12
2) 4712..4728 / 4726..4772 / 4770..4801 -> 1.25 angstrom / 6.99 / 6.45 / 6.2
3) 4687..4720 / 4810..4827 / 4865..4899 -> -0.93 angstrom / 6.35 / 6.49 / 6.04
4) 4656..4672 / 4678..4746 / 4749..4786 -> -4.86 angstrom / 5.51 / 6.36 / 6.43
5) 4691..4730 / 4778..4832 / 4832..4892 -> -0.18 angstrom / 6.38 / 6.25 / 6.14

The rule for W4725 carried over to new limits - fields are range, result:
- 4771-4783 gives 6.38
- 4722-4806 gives 6.37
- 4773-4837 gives 6.27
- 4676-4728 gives 6.34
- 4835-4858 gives 6.56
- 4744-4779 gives 6.49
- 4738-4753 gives 6.53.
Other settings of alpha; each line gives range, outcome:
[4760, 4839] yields 5.451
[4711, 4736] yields 5.577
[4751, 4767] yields 6.335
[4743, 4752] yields 6.136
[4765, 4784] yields 5.971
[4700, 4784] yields 5.415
